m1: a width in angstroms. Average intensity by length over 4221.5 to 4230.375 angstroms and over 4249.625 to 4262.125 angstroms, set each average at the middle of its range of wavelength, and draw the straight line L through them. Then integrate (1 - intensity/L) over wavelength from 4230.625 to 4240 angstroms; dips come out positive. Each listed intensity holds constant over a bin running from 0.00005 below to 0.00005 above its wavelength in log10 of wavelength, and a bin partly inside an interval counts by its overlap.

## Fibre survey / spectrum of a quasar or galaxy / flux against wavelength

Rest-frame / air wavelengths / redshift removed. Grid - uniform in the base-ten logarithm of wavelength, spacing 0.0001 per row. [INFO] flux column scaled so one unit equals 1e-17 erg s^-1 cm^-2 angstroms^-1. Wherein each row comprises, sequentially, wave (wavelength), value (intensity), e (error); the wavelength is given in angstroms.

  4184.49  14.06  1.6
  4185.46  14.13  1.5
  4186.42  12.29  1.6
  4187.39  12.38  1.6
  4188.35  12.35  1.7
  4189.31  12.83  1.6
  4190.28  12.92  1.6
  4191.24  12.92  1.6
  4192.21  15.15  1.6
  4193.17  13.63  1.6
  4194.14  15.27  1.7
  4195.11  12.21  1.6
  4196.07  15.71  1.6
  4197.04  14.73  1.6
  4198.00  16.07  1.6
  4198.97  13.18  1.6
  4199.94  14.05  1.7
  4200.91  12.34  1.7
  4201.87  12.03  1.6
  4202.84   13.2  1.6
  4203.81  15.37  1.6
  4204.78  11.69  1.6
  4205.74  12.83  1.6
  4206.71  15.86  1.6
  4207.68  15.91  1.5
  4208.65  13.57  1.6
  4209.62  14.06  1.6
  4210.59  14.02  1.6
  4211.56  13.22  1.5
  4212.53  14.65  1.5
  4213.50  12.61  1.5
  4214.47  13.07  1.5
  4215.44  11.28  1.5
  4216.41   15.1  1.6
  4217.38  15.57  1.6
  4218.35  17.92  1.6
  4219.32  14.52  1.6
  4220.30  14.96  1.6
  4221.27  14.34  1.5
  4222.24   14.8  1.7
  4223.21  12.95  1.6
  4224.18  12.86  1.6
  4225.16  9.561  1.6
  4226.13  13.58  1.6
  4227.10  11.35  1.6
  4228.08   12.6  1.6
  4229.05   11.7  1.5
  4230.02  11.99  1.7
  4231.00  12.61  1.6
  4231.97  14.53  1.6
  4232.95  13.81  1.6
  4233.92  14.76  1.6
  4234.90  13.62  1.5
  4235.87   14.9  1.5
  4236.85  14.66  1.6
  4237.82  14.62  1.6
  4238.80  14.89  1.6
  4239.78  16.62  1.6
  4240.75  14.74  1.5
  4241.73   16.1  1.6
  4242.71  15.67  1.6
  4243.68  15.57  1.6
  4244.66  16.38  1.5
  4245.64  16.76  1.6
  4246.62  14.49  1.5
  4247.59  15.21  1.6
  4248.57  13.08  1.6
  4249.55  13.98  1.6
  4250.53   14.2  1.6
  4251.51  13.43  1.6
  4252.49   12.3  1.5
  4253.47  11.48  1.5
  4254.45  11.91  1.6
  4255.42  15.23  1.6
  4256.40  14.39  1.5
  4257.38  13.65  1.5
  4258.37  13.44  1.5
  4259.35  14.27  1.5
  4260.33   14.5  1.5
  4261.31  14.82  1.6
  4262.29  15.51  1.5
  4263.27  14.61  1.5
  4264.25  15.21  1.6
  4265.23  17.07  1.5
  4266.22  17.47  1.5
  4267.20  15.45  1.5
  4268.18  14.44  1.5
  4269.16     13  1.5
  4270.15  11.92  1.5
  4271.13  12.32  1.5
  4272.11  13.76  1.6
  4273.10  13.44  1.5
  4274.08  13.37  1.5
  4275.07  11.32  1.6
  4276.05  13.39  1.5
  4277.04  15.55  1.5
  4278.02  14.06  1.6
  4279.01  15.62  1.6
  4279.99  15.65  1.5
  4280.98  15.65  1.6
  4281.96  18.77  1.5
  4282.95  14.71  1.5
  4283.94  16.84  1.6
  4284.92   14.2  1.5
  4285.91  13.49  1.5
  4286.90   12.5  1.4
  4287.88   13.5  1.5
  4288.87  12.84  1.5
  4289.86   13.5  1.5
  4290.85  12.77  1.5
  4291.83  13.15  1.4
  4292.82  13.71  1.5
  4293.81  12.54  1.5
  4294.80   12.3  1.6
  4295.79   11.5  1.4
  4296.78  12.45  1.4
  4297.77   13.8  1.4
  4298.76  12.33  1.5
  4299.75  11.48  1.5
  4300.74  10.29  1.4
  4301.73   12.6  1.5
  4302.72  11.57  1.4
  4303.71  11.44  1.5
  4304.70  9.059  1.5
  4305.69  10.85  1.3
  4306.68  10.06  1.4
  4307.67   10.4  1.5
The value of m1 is -1.2 angstroms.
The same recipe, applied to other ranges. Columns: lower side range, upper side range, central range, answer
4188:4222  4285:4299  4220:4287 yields -4.18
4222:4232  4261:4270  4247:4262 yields 0.66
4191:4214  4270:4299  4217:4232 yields 0.47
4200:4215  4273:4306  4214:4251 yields -1.86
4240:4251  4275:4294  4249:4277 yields 1.53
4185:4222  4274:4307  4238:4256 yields -1.37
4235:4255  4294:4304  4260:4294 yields -3.35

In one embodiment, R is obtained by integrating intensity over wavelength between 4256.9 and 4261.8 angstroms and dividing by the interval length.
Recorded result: 14.1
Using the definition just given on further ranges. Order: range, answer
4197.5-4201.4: 13.9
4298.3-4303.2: 11.7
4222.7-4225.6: 11.8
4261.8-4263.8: 15.1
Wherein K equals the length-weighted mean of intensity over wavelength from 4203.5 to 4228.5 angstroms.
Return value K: 13.8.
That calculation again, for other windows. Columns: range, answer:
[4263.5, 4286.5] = 14.6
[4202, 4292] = 14.1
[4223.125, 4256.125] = 13.9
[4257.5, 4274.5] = 14.4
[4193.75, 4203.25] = 13.9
